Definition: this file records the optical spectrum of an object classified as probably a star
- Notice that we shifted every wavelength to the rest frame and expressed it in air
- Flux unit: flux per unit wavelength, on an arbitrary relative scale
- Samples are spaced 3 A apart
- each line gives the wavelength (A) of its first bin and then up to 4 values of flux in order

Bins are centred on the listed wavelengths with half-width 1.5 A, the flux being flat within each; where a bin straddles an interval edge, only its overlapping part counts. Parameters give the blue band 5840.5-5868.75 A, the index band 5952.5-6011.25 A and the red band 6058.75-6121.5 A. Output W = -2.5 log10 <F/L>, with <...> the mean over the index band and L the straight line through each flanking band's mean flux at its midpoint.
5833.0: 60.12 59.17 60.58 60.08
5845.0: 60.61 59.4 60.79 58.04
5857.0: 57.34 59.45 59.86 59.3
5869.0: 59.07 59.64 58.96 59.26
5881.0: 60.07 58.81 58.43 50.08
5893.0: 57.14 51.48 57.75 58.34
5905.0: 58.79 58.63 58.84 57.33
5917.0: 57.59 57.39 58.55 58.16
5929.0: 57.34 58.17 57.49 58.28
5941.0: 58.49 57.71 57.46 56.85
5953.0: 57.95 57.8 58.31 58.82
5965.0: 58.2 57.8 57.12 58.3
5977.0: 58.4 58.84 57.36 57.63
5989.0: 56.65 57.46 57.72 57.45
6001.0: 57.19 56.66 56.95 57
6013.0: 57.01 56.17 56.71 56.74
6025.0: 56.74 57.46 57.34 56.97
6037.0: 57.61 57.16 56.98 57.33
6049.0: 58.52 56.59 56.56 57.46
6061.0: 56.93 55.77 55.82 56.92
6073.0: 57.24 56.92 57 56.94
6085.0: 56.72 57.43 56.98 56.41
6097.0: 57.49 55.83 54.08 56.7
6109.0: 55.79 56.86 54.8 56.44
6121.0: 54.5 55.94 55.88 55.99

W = 0.00 mag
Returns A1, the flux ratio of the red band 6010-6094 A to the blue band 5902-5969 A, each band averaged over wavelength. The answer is 1.0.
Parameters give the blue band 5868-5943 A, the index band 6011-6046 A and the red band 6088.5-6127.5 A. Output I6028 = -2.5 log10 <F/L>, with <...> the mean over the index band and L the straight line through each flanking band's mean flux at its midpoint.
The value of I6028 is -0.01 mag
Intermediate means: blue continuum 57.8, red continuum 56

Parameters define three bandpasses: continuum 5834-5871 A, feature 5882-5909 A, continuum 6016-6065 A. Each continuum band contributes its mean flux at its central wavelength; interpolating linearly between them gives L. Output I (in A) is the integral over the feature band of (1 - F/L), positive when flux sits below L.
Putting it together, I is 1.05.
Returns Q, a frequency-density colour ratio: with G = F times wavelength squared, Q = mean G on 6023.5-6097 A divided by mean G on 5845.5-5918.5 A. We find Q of 1.04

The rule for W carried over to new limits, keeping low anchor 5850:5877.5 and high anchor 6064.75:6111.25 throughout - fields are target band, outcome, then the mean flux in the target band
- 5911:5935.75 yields 0.01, 57.8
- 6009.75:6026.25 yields 0.01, 56.7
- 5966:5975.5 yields 0.00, 57.8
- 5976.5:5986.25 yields -0.01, 58.1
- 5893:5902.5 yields 0.06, 55.8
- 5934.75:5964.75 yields 0.00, 57.9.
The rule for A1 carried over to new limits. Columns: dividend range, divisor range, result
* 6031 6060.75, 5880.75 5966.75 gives 0.99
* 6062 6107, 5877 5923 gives 0.99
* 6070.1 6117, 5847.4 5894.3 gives 0.97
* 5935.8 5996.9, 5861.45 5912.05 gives 1.00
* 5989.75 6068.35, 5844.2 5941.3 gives 0.98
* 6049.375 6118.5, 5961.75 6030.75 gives 0.99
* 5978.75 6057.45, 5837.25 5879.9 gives 0.96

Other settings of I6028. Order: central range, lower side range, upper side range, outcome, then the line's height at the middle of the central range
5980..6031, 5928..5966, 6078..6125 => 0.00 mag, 57.3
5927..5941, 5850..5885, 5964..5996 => 0.01 mag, 58.4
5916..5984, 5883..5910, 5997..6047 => -0.02 mag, 56.8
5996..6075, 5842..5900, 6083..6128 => 0.00 mag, 56.8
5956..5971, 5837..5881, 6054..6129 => 0.00 mag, 58.1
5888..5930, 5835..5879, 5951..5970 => 0.03 mag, 58.8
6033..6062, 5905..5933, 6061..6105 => -0.01 mag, 56.9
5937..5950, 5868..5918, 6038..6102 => -0.01 mag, 57.4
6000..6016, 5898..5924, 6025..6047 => 0.01 mag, 57.4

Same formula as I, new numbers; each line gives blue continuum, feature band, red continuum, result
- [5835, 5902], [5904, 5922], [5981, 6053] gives 0.0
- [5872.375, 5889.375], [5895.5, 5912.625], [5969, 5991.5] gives 0.2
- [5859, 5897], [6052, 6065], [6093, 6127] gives -0.1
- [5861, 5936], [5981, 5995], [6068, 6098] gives 0.0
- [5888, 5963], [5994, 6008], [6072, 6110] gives 0.0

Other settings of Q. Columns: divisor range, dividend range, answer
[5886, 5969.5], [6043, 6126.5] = 1.04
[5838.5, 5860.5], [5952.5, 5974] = 1.01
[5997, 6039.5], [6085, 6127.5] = 1.01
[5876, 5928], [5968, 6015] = 1.03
